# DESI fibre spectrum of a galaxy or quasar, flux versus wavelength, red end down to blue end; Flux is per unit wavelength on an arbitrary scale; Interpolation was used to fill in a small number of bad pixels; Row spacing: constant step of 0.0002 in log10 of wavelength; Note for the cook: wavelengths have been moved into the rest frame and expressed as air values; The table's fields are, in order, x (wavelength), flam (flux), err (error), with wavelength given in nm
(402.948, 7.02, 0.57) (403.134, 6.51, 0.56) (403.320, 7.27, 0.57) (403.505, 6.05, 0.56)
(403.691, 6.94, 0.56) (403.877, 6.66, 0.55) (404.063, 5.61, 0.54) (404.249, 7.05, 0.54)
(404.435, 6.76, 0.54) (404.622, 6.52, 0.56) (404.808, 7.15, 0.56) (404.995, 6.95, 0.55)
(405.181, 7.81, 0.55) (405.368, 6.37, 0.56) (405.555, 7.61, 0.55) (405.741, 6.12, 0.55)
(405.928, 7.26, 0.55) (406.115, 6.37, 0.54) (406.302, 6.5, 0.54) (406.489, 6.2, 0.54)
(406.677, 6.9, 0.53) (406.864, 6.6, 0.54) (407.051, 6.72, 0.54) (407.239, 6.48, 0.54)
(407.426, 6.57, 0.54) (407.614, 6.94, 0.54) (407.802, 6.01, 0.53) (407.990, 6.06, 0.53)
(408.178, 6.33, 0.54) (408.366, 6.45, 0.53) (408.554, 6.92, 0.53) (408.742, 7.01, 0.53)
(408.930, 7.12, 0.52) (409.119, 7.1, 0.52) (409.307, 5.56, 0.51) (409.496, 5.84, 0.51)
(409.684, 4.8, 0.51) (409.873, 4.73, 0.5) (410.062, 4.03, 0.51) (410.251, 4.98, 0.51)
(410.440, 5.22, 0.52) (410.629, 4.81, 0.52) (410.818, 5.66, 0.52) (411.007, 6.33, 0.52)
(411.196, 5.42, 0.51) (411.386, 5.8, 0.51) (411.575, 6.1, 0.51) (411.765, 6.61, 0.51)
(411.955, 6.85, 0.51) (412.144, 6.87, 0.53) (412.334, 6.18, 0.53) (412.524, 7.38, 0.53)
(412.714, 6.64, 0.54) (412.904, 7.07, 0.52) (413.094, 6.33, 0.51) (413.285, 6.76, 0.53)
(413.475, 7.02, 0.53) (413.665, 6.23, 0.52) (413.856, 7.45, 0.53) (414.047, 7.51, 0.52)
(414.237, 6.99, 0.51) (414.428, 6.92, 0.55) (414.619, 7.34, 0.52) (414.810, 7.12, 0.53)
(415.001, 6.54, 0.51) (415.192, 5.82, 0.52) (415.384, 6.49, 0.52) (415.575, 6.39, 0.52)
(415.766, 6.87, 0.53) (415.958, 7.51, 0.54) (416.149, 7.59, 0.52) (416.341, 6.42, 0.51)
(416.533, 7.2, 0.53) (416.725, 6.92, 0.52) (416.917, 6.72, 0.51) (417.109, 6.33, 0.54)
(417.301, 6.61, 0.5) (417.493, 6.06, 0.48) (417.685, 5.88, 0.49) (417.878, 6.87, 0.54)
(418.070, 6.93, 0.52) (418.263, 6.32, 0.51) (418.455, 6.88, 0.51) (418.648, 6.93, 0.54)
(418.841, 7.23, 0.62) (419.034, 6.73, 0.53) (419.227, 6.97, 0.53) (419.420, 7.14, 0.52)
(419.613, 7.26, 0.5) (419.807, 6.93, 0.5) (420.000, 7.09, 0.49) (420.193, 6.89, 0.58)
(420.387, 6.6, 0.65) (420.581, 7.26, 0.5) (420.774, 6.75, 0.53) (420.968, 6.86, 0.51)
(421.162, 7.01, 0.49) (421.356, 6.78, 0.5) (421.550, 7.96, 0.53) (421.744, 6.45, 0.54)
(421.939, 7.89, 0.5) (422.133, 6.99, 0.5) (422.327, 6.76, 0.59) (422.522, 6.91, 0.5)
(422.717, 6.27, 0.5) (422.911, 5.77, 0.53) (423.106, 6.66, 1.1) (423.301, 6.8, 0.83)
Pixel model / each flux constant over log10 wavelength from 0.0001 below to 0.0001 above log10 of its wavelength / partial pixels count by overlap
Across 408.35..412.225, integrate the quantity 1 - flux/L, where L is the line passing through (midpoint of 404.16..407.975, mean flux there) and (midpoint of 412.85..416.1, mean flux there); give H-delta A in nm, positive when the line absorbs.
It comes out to 0.51 nm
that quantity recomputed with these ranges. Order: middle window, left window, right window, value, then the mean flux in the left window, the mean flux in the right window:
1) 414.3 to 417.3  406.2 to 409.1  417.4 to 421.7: -0.009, 6.6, 6.88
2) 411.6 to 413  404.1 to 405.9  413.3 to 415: 0.048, 6.9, 7.03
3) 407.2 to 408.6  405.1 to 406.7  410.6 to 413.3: 0.038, 6.78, 6.35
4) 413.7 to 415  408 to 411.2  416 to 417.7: -0.150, 5.8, 6.7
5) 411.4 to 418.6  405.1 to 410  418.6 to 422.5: 0.042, 6.45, 7.02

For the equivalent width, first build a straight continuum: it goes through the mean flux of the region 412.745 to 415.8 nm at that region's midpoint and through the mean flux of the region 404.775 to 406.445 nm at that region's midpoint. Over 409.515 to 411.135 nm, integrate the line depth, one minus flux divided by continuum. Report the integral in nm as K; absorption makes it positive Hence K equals 0.41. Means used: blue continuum 6.88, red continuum 6.8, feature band 5.12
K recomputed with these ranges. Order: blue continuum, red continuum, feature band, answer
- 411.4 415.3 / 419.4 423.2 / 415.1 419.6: 0.06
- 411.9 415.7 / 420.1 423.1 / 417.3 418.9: 0.05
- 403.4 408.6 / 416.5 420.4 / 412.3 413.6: -0.01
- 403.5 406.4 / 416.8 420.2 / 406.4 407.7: 0.02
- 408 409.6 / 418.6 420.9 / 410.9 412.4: 0.08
